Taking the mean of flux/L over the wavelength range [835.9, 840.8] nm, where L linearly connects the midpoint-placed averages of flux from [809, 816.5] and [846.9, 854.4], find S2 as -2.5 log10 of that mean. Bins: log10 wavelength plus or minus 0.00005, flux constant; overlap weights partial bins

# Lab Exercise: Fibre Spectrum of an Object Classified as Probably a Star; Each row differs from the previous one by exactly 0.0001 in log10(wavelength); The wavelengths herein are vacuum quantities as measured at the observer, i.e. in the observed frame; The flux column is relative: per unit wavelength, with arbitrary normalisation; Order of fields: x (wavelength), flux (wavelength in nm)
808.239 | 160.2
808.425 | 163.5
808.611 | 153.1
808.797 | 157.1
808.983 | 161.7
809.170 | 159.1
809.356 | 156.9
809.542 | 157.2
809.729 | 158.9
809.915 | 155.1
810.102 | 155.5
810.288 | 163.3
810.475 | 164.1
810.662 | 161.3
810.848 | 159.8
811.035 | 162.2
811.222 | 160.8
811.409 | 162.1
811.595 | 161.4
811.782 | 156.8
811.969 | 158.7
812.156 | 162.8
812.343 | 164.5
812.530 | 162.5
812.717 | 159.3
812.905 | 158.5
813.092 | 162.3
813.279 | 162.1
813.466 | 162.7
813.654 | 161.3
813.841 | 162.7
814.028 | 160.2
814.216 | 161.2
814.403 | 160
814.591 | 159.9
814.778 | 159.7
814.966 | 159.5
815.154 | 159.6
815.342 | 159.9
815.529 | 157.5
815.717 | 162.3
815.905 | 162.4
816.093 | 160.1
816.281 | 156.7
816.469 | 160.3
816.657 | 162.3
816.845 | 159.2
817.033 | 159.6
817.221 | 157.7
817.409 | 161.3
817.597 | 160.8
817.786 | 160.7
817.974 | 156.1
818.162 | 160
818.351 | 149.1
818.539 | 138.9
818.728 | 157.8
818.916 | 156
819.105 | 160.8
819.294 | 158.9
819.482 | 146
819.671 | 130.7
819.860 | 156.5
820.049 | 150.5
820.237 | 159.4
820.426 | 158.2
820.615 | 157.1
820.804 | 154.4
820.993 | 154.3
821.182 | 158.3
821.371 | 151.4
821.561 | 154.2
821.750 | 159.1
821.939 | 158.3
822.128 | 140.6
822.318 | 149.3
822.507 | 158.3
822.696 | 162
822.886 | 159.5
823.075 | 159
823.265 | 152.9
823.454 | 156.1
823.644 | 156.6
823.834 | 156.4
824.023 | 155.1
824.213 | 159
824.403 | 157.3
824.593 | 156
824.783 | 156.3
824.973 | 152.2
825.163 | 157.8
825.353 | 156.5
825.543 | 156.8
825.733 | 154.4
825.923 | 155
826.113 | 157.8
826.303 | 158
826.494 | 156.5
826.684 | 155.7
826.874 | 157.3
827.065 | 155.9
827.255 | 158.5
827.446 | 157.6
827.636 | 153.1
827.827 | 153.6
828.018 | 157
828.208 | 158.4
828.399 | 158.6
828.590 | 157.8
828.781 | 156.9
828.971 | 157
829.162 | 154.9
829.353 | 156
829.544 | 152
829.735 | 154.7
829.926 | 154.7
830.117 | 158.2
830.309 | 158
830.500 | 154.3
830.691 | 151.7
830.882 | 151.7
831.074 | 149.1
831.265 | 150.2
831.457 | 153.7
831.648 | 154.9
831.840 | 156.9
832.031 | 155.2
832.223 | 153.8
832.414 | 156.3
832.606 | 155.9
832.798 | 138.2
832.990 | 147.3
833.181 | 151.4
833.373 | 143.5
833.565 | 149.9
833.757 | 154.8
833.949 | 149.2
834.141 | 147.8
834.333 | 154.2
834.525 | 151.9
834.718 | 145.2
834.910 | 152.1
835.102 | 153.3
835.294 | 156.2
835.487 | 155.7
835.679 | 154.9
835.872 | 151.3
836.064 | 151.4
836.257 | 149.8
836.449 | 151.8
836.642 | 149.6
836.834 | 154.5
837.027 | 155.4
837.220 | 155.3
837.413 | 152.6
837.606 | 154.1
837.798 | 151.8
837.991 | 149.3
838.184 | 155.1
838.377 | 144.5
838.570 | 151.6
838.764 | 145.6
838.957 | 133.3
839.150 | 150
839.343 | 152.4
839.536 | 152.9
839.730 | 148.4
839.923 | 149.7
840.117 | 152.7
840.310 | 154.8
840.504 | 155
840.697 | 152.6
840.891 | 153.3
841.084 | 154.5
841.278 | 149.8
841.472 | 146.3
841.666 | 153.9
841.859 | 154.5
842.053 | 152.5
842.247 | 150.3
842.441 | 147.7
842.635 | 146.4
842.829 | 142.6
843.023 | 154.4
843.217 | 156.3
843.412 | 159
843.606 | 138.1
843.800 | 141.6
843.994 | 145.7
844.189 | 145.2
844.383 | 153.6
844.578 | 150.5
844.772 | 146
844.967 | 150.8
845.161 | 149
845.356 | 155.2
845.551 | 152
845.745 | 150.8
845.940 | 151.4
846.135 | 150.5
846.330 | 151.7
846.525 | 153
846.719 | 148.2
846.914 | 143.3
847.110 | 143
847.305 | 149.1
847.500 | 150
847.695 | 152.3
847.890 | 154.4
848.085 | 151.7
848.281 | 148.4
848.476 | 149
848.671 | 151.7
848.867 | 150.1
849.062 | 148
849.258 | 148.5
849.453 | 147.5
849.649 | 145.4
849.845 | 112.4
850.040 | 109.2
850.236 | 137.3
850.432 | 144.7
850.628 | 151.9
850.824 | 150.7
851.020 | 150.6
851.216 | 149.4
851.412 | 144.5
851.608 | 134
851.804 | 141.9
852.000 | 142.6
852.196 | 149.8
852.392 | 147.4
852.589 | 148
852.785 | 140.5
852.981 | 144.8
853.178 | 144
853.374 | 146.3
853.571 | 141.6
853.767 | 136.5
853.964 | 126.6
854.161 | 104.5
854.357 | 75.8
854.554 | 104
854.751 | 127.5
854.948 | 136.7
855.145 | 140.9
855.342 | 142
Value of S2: -0.02 mag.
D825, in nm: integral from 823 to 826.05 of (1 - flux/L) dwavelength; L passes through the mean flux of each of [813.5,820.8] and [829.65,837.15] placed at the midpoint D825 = -0.02 nm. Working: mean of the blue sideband 157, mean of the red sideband 152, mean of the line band 156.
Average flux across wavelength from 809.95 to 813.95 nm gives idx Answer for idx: 161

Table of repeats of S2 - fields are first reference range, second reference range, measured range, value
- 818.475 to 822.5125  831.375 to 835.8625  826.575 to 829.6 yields -0.03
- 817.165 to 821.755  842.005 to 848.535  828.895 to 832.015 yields -0.01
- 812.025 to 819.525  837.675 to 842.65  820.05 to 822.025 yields 0.01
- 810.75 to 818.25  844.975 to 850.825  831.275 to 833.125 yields 0.01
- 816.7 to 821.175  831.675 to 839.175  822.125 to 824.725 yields -0.01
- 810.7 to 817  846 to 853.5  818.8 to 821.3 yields 0.03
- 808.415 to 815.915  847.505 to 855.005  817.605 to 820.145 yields 0.03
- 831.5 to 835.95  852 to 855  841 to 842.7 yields -0.05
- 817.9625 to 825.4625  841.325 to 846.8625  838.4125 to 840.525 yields 0.01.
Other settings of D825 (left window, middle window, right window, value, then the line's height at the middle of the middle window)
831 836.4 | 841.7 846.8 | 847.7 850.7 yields -0.134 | 146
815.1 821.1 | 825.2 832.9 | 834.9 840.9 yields -0.068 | 154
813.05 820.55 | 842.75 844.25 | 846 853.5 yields -0.002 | 148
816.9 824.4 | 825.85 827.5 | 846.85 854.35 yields -0.047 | 153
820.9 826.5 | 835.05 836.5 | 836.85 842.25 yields -0.007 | 152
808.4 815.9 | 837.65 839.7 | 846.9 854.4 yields -0.019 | 147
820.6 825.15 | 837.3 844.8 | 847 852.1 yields -0.099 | 148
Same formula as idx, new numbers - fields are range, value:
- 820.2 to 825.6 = 156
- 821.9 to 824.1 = 155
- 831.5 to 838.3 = 152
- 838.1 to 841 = 150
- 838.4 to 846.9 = 150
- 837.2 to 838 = 153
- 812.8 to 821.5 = 157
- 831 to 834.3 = 151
